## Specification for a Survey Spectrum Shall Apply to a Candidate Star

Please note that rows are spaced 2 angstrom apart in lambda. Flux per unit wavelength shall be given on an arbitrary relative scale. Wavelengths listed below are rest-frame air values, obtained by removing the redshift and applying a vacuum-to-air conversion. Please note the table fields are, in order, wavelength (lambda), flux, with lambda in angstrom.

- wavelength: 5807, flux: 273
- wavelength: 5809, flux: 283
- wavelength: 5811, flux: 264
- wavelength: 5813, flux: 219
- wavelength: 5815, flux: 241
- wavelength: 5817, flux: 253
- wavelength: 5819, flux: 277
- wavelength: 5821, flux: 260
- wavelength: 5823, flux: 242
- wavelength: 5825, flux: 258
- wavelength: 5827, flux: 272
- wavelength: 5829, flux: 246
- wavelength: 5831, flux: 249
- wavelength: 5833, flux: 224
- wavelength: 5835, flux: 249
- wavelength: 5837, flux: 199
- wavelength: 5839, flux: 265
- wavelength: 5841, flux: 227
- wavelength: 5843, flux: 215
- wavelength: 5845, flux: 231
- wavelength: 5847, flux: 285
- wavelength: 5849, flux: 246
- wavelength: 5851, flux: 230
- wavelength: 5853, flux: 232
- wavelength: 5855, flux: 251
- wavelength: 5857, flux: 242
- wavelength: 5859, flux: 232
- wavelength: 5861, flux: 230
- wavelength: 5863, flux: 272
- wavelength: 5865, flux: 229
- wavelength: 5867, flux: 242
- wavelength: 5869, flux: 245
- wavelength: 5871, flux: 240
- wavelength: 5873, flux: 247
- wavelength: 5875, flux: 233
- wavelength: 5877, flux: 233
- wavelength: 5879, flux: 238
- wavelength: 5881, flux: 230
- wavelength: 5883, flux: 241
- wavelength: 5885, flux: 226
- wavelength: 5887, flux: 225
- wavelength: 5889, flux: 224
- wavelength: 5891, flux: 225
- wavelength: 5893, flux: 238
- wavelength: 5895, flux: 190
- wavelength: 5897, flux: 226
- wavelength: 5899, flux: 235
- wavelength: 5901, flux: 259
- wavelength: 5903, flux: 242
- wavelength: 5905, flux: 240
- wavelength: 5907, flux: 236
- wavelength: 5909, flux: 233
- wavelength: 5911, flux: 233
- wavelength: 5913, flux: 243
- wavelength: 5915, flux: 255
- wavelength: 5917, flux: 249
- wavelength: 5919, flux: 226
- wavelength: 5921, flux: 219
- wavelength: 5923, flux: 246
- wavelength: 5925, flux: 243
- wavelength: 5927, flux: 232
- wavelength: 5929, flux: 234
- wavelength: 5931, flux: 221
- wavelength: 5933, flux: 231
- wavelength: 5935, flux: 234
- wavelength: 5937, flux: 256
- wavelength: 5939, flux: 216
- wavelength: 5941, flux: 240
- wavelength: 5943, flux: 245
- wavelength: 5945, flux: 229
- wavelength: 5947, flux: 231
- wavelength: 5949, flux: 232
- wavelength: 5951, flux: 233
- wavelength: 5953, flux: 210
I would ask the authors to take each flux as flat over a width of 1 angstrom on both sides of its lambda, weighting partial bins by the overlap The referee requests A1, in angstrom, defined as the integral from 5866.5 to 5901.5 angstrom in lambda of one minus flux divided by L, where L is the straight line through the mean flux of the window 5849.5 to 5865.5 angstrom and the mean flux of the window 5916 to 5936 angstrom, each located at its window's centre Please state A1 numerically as 0.7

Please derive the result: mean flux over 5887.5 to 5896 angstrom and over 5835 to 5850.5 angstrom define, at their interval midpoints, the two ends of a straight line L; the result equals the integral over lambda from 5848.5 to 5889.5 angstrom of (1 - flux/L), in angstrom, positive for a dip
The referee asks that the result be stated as -1.6 angstrom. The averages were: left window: 239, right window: 220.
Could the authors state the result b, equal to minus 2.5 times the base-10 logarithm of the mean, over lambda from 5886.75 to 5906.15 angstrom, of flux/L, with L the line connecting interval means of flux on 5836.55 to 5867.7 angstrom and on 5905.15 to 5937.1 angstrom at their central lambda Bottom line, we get 0.03 mag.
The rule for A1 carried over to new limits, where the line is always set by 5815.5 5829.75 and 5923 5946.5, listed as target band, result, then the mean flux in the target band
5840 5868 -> 1.2 angstrom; 240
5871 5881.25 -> 0.4 angstrom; 237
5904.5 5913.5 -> 0.1 angstrom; 236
